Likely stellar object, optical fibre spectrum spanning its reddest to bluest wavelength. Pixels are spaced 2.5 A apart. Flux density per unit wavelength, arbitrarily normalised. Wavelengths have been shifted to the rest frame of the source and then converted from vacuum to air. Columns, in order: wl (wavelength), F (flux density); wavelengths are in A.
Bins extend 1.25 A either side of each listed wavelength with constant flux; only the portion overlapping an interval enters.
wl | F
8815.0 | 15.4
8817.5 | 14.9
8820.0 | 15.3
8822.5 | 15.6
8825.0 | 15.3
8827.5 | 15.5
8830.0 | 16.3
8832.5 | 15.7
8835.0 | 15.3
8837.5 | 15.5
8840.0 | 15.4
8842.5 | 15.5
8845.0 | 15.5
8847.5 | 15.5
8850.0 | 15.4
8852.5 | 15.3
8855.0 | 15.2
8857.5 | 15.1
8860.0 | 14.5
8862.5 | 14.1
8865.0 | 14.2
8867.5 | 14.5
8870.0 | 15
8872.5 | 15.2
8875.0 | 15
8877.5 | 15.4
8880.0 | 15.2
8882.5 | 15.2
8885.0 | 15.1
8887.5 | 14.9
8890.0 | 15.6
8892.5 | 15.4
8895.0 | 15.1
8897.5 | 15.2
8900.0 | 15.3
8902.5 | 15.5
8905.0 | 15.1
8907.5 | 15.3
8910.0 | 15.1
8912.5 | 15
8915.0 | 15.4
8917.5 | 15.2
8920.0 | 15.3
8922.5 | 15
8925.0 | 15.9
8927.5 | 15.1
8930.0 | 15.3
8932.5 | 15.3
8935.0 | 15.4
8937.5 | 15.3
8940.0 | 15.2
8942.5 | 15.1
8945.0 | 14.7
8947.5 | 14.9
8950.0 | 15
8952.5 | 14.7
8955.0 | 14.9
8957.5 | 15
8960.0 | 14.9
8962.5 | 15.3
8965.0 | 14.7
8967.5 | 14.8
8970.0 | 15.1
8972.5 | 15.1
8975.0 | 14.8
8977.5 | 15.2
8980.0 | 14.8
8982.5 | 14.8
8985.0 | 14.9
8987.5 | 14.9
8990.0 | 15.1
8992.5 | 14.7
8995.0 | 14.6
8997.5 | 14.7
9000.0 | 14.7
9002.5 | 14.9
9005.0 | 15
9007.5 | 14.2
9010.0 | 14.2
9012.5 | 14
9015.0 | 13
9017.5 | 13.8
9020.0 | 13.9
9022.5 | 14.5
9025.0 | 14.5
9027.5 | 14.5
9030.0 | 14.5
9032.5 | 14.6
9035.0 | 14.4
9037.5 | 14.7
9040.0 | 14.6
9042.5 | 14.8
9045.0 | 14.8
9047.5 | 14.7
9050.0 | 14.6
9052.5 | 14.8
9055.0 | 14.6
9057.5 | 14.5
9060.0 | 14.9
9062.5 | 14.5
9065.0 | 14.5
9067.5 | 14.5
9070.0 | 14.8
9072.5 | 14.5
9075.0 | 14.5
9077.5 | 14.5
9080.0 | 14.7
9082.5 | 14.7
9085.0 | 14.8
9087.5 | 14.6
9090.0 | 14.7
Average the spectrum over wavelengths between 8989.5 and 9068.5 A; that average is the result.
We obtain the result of 14.5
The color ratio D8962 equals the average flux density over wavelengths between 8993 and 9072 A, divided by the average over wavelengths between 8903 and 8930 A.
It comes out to 1.0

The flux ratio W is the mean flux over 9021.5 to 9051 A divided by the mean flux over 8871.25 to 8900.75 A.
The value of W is 0.96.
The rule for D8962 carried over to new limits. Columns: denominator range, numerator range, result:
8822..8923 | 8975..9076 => 0.96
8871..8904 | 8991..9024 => 0.94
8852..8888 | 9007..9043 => 0.96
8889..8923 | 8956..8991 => 0.98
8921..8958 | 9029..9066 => 0.97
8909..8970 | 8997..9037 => 0.95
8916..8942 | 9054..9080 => 0.95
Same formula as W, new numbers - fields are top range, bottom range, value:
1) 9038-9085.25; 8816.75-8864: 0.96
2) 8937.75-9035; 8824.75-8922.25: 0.97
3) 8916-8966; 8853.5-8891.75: 1.01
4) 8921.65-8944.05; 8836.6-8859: 0.99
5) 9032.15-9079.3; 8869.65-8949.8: 0.96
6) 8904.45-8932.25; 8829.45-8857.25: 0.99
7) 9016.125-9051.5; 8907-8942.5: 0.95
